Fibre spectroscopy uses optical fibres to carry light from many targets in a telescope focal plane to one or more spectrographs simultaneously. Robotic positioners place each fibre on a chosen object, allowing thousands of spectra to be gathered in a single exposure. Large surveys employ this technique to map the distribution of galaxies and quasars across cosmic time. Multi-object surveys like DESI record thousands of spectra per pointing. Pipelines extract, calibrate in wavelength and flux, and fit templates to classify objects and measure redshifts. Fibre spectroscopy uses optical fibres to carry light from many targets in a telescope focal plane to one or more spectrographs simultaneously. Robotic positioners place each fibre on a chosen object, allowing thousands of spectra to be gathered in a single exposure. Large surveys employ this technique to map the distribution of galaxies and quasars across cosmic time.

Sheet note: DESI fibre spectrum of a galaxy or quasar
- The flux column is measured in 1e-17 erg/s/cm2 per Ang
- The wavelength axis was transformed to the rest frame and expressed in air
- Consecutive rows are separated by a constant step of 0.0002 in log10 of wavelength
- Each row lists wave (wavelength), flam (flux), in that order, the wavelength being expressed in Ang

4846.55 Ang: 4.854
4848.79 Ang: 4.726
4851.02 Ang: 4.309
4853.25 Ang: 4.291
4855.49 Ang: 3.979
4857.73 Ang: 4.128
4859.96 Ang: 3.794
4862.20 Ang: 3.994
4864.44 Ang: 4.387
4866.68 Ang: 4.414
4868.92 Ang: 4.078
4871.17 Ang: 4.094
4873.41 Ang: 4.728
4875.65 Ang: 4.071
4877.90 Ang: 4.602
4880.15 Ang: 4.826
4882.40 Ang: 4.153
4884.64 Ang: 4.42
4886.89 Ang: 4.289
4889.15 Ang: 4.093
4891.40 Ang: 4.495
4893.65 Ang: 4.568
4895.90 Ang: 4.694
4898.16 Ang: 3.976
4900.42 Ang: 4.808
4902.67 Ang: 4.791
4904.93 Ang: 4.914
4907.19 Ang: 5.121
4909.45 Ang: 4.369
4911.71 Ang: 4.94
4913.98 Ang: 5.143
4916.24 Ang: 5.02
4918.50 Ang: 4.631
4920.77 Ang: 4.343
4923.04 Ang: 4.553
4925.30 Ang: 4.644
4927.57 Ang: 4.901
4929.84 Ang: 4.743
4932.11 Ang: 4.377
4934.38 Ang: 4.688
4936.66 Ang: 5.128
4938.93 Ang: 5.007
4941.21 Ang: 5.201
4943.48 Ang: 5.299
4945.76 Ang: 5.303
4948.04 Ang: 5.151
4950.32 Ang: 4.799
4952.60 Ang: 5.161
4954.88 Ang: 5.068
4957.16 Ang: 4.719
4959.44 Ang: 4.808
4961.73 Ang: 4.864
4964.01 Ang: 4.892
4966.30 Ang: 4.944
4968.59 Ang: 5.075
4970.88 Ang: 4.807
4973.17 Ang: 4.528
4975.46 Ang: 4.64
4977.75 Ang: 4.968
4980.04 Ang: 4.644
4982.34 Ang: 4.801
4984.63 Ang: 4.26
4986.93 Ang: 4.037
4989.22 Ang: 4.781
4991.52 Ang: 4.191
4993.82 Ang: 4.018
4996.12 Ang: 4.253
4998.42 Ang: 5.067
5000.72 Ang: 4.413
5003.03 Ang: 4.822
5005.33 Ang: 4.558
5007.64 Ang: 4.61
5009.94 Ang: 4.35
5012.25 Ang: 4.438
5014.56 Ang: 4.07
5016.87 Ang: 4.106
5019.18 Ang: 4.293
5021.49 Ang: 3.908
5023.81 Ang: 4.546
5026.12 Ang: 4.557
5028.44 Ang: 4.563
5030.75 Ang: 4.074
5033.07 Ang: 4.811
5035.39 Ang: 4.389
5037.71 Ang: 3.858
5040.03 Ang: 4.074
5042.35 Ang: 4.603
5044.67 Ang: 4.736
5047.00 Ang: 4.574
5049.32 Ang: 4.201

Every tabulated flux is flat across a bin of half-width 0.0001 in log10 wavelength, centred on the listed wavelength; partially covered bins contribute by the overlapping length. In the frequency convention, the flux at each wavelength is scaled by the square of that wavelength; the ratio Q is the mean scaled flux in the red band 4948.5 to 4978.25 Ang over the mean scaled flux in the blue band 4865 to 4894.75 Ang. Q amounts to 1.2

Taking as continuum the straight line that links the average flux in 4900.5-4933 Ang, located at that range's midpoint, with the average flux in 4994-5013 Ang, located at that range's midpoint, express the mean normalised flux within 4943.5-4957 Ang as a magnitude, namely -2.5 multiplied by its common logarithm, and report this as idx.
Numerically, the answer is -0.09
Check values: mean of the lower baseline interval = 4.75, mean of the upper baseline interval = 4.54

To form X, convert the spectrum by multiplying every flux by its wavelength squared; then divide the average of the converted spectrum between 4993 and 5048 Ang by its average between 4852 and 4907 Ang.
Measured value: 1.07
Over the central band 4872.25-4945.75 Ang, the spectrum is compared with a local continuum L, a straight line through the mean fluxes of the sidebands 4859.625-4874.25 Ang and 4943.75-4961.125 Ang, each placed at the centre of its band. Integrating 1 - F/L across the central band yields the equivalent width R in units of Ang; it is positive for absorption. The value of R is -1.1 Ang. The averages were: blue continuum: 4.22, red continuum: 5.01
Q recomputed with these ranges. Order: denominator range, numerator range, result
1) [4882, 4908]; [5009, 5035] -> 1.01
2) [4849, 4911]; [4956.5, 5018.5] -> 1.09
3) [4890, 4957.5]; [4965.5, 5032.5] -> 0.96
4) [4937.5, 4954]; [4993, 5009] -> 0.91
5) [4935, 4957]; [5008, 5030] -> 0.87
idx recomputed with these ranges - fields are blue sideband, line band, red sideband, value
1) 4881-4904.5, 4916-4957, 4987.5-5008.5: -0.095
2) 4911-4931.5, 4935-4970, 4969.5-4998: -0.087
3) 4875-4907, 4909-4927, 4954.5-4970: -0.017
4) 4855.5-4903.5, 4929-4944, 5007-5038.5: -0.135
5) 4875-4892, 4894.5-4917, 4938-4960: -0.038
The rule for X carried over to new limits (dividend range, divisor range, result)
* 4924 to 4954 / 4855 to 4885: 1.19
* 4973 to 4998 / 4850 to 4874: 1.13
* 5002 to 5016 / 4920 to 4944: 0.96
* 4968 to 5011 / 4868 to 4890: 1.10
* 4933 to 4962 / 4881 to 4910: 1.13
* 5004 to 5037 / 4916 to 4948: 0.93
